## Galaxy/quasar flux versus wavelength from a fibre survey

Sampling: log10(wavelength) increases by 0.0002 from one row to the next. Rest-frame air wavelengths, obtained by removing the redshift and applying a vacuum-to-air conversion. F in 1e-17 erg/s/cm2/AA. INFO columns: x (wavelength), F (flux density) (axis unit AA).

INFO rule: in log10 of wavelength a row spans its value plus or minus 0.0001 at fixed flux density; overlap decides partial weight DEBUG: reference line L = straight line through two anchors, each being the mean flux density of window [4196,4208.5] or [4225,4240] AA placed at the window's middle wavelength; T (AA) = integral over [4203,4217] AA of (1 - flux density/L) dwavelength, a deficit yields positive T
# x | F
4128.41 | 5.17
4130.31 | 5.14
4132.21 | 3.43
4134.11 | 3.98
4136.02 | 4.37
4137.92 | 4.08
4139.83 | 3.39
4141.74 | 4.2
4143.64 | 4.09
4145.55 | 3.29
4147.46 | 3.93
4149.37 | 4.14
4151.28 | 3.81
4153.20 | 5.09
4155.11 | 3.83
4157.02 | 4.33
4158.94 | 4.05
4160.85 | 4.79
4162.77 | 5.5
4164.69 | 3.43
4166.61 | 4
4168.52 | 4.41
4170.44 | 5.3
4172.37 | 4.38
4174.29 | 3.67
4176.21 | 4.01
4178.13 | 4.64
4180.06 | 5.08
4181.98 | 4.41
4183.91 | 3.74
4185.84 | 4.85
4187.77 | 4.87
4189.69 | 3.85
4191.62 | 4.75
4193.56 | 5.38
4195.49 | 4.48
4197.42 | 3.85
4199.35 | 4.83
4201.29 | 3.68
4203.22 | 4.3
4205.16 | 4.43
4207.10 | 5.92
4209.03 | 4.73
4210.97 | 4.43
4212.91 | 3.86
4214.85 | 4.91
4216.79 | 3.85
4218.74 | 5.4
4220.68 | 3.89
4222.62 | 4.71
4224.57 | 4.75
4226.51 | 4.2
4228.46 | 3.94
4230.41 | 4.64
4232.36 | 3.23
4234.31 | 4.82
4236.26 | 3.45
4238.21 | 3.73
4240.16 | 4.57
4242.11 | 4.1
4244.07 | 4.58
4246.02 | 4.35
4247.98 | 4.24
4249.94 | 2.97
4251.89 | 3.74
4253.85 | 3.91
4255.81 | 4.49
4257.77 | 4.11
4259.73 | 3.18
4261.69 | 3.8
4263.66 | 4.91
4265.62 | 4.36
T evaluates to -0.66 AA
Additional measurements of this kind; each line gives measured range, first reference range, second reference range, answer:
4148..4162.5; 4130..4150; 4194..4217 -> -0.89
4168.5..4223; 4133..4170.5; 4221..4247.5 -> -3.91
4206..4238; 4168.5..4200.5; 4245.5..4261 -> -1.93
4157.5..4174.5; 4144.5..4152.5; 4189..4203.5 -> -1.60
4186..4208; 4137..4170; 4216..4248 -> -1.91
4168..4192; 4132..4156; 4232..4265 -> -2.70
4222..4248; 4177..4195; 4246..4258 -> -0.78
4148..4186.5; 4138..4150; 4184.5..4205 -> -2.19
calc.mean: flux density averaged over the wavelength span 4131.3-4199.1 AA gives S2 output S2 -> 4.28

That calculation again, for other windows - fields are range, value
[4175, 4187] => 4.44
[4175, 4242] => 4.41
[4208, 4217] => 4.41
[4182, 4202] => 4.44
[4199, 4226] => 4.54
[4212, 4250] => 4.24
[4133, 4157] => 4.03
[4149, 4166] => 4.33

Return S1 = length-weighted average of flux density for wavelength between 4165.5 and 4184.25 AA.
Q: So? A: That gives 4.38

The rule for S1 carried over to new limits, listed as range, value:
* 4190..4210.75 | 4.6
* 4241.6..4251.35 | 4.03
